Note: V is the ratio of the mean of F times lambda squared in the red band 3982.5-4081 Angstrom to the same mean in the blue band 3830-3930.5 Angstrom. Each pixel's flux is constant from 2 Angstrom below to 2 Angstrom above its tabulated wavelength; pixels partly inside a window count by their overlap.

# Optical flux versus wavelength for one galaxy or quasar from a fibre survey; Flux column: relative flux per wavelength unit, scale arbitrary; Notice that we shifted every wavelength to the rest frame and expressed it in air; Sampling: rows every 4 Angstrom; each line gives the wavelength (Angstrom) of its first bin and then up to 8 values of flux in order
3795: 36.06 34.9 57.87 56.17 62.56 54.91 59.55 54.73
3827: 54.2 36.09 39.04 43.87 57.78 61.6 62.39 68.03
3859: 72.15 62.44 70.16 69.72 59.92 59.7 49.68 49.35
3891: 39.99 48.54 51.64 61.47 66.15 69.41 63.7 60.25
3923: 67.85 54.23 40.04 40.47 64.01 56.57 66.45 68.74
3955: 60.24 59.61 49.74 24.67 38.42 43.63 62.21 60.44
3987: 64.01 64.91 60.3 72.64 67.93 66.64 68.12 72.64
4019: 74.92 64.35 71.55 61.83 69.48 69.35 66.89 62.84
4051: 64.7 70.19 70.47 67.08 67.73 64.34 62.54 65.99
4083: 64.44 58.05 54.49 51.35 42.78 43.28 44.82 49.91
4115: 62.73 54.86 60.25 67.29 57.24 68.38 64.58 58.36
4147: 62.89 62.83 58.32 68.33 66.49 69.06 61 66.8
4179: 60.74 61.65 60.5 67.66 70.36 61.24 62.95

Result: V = 1.25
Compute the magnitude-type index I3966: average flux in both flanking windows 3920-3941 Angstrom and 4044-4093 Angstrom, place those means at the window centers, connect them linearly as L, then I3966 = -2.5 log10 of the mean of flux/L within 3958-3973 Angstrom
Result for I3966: 0.32 mag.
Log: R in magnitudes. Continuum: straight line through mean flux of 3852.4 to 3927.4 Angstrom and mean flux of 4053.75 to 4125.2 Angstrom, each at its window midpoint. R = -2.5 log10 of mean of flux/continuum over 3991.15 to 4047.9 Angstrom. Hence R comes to -0.15 mag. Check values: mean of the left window 60.4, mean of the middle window 67.8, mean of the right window 58.5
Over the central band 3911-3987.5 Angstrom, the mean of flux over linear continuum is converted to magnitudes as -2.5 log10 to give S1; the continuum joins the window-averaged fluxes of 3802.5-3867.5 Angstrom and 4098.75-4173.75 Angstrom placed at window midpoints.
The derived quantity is 0.05 mag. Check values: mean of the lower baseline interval 57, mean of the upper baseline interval 59.6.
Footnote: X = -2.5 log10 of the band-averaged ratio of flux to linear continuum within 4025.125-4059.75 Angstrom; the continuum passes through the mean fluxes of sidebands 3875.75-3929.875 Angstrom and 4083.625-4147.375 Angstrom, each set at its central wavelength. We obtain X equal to -0.19 mag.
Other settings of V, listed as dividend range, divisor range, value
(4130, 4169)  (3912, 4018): 1.19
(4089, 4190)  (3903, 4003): 1.13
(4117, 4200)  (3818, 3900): 1.32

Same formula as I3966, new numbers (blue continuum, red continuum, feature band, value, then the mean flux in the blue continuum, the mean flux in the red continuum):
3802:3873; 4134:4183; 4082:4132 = 0.16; 58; 63.8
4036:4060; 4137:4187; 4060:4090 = 0.04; 67.4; 63.3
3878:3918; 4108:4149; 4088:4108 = 0.24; 56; 60.3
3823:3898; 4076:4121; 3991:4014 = -0.22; 55.7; 54.1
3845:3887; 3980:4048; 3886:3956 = 0.13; 62.9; 67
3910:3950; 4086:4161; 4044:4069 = -0.16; 58.3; 57.4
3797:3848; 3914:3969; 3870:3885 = -0.11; 51.6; 55.3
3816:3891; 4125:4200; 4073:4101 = 0.09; 56.8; 63.9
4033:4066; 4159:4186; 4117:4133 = 0.10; 67.6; 64.4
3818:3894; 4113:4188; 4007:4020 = -0.19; 56.2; 62.8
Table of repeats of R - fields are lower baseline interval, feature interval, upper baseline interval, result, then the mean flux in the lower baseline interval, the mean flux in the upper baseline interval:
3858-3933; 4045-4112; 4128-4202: 0.05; 58.6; 63.7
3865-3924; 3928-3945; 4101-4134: 0.16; 59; 55.5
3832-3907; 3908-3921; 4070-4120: -0.14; 57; 55.2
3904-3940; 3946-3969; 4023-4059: 0.12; 58.4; 67.1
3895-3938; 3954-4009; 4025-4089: 0.09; 57.3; 66.1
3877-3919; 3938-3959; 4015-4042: -0.03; 56.2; 68.8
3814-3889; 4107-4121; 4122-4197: 0.16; 57.2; 63.9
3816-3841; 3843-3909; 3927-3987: -0.19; 48.2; 53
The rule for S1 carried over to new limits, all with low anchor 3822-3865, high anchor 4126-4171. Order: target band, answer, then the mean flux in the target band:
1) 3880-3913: 0.047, 54.7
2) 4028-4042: -0.110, 67.2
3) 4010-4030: -0.161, 70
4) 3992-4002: -0.115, 66.5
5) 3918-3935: 0.084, 53.5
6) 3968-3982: 0.244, 47.3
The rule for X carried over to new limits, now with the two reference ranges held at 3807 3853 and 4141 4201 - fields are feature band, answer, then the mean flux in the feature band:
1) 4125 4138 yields -0.03 mag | 64.3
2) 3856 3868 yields -0.24 mag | 68.1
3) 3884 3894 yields 0.21 mag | 45.6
